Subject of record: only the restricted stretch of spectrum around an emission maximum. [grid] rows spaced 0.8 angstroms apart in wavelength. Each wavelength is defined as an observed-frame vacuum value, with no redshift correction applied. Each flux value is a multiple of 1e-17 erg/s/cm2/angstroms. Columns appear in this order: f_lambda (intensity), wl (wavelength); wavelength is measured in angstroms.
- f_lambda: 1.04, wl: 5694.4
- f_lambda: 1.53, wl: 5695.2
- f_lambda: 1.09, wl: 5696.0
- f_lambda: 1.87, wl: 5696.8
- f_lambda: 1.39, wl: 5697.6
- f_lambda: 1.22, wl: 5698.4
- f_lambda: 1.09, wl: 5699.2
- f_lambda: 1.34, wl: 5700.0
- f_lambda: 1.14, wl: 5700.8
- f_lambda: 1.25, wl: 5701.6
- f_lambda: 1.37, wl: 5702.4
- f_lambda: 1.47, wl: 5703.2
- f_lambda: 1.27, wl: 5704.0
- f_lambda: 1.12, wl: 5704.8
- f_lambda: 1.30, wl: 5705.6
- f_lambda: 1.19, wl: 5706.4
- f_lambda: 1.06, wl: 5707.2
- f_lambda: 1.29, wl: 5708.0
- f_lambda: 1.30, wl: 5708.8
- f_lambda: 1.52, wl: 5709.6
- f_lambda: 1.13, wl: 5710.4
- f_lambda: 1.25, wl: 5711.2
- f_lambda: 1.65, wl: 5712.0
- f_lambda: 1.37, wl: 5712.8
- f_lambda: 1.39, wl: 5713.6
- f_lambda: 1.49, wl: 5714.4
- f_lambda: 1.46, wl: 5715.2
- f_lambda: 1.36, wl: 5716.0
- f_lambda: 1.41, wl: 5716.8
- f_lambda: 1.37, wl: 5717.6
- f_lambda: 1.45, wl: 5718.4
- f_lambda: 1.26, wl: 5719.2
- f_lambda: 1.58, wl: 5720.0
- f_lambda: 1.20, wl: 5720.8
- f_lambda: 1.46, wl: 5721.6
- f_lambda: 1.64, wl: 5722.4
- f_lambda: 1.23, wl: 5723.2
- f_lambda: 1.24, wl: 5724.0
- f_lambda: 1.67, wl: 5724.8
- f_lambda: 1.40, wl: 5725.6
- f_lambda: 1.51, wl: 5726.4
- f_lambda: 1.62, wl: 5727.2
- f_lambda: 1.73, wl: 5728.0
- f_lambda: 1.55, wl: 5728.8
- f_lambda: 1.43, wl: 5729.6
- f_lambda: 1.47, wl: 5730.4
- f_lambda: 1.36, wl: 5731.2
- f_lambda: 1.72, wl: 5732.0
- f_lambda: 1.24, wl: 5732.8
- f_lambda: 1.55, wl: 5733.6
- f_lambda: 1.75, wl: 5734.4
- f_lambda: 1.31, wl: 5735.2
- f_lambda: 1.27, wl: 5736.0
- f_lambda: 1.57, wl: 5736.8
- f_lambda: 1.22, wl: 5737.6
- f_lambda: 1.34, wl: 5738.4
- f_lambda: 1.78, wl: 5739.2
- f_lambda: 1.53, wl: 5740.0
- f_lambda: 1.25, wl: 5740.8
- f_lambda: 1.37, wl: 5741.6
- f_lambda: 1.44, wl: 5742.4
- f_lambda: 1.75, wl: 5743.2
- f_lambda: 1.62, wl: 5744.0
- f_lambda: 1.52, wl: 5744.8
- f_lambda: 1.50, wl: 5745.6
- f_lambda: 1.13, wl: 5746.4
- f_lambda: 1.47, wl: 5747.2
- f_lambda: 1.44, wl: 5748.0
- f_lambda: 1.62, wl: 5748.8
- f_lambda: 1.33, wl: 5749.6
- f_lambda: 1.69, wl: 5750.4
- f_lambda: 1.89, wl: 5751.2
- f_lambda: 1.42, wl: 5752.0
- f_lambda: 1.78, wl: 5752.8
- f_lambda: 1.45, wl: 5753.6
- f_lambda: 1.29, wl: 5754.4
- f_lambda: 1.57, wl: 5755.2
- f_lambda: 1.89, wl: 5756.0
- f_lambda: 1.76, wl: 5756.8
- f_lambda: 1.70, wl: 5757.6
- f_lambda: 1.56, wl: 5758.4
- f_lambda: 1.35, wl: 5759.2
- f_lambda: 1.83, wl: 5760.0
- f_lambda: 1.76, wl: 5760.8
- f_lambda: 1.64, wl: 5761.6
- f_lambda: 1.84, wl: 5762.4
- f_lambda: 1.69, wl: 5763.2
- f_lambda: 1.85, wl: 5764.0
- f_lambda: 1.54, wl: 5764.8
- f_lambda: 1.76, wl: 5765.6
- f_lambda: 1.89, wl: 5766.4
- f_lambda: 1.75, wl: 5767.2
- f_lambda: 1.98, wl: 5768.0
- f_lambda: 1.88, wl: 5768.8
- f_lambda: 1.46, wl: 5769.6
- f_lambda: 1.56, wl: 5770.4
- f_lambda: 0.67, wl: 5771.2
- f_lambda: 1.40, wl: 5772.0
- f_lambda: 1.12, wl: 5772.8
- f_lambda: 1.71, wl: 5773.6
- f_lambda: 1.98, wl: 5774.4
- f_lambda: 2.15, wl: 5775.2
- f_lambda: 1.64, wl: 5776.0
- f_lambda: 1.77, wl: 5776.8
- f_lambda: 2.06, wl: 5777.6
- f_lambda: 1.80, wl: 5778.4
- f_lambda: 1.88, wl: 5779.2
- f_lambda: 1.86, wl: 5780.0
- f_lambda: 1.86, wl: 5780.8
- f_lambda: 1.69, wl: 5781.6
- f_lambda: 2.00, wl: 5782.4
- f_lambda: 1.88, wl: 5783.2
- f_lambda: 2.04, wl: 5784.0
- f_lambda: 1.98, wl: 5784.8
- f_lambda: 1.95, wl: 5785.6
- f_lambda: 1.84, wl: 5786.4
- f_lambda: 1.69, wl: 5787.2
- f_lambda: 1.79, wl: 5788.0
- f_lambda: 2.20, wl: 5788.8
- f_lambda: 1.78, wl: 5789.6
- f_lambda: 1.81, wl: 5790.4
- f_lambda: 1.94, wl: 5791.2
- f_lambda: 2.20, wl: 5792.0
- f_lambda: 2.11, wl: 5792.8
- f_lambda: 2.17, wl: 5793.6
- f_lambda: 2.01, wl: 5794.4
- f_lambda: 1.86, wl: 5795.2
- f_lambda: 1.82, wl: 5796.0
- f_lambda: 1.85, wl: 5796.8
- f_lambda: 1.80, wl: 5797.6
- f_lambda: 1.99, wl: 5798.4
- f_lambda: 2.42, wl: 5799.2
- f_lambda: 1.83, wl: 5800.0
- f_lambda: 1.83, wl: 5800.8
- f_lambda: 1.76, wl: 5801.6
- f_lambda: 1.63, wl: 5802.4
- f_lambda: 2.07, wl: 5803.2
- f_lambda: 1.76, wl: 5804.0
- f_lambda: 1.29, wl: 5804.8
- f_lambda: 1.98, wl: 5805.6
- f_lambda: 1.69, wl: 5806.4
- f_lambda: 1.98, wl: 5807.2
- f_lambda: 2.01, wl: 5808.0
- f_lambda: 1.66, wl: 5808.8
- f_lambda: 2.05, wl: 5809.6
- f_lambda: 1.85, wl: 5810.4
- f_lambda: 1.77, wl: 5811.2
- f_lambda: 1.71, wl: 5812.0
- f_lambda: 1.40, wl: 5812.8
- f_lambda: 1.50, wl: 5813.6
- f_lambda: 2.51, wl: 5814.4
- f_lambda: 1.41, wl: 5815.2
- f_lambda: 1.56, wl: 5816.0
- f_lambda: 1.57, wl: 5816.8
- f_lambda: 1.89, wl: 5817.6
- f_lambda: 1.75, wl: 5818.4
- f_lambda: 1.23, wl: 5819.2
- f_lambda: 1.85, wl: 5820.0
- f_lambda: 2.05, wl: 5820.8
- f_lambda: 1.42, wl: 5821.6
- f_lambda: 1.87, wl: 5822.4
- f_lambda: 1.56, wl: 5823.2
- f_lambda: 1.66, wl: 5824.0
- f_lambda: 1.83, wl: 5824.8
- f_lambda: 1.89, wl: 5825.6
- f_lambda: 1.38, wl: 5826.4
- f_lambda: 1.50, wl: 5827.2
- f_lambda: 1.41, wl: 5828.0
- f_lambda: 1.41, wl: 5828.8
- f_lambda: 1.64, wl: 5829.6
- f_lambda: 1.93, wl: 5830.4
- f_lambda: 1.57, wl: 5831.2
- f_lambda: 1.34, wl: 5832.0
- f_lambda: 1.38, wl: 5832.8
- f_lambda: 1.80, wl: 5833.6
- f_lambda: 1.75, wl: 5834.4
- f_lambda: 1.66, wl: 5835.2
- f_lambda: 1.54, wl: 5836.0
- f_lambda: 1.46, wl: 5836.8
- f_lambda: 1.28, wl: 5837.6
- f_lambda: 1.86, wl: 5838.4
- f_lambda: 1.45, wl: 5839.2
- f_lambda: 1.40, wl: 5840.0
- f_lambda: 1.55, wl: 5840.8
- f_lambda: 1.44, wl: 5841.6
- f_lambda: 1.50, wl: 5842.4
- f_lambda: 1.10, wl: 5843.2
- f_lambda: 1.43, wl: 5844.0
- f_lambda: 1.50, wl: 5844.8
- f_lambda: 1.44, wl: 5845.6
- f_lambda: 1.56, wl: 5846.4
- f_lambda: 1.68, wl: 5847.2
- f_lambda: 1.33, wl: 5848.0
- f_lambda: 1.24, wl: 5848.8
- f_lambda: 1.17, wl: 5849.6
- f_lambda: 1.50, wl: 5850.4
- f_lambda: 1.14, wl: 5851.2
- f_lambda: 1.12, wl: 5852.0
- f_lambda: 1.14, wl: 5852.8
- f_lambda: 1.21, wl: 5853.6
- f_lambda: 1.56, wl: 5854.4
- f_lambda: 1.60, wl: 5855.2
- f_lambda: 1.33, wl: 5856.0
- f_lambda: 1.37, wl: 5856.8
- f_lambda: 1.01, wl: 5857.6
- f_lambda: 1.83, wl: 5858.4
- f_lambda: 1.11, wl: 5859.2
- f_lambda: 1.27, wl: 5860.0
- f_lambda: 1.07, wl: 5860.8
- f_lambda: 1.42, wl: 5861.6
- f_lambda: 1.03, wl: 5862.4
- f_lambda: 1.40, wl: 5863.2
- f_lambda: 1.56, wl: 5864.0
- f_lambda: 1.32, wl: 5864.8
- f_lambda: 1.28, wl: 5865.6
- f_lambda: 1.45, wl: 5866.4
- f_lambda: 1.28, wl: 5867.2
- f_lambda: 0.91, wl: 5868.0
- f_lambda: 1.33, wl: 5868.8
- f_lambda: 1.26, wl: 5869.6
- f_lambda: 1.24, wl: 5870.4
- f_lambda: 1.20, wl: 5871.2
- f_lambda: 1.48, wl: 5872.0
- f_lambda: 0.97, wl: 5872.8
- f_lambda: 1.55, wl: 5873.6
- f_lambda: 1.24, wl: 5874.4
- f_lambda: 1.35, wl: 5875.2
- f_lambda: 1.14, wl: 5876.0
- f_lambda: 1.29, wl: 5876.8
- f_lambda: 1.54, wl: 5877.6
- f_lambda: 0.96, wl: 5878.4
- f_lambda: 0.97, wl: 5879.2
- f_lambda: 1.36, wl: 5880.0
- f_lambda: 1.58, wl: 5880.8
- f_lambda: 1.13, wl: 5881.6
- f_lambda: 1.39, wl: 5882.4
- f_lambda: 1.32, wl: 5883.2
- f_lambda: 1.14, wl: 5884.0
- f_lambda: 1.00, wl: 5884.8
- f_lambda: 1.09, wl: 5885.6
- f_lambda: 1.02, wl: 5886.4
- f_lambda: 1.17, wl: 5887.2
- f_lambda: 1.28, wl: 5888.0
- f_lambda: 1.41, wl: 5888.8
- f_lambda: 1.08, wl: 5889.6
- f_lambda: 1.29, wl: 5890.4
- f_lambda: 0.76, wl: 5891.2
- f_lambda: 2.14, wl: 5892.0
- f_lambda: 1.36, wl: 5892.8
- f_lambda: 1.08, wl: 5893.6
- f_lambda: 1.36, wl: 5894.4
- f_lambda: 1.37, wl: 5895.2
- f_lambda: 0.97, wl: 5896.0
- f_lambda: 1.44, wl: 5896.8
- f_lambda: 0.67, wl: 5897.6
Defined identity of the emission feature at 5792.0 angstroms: C III] 1909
